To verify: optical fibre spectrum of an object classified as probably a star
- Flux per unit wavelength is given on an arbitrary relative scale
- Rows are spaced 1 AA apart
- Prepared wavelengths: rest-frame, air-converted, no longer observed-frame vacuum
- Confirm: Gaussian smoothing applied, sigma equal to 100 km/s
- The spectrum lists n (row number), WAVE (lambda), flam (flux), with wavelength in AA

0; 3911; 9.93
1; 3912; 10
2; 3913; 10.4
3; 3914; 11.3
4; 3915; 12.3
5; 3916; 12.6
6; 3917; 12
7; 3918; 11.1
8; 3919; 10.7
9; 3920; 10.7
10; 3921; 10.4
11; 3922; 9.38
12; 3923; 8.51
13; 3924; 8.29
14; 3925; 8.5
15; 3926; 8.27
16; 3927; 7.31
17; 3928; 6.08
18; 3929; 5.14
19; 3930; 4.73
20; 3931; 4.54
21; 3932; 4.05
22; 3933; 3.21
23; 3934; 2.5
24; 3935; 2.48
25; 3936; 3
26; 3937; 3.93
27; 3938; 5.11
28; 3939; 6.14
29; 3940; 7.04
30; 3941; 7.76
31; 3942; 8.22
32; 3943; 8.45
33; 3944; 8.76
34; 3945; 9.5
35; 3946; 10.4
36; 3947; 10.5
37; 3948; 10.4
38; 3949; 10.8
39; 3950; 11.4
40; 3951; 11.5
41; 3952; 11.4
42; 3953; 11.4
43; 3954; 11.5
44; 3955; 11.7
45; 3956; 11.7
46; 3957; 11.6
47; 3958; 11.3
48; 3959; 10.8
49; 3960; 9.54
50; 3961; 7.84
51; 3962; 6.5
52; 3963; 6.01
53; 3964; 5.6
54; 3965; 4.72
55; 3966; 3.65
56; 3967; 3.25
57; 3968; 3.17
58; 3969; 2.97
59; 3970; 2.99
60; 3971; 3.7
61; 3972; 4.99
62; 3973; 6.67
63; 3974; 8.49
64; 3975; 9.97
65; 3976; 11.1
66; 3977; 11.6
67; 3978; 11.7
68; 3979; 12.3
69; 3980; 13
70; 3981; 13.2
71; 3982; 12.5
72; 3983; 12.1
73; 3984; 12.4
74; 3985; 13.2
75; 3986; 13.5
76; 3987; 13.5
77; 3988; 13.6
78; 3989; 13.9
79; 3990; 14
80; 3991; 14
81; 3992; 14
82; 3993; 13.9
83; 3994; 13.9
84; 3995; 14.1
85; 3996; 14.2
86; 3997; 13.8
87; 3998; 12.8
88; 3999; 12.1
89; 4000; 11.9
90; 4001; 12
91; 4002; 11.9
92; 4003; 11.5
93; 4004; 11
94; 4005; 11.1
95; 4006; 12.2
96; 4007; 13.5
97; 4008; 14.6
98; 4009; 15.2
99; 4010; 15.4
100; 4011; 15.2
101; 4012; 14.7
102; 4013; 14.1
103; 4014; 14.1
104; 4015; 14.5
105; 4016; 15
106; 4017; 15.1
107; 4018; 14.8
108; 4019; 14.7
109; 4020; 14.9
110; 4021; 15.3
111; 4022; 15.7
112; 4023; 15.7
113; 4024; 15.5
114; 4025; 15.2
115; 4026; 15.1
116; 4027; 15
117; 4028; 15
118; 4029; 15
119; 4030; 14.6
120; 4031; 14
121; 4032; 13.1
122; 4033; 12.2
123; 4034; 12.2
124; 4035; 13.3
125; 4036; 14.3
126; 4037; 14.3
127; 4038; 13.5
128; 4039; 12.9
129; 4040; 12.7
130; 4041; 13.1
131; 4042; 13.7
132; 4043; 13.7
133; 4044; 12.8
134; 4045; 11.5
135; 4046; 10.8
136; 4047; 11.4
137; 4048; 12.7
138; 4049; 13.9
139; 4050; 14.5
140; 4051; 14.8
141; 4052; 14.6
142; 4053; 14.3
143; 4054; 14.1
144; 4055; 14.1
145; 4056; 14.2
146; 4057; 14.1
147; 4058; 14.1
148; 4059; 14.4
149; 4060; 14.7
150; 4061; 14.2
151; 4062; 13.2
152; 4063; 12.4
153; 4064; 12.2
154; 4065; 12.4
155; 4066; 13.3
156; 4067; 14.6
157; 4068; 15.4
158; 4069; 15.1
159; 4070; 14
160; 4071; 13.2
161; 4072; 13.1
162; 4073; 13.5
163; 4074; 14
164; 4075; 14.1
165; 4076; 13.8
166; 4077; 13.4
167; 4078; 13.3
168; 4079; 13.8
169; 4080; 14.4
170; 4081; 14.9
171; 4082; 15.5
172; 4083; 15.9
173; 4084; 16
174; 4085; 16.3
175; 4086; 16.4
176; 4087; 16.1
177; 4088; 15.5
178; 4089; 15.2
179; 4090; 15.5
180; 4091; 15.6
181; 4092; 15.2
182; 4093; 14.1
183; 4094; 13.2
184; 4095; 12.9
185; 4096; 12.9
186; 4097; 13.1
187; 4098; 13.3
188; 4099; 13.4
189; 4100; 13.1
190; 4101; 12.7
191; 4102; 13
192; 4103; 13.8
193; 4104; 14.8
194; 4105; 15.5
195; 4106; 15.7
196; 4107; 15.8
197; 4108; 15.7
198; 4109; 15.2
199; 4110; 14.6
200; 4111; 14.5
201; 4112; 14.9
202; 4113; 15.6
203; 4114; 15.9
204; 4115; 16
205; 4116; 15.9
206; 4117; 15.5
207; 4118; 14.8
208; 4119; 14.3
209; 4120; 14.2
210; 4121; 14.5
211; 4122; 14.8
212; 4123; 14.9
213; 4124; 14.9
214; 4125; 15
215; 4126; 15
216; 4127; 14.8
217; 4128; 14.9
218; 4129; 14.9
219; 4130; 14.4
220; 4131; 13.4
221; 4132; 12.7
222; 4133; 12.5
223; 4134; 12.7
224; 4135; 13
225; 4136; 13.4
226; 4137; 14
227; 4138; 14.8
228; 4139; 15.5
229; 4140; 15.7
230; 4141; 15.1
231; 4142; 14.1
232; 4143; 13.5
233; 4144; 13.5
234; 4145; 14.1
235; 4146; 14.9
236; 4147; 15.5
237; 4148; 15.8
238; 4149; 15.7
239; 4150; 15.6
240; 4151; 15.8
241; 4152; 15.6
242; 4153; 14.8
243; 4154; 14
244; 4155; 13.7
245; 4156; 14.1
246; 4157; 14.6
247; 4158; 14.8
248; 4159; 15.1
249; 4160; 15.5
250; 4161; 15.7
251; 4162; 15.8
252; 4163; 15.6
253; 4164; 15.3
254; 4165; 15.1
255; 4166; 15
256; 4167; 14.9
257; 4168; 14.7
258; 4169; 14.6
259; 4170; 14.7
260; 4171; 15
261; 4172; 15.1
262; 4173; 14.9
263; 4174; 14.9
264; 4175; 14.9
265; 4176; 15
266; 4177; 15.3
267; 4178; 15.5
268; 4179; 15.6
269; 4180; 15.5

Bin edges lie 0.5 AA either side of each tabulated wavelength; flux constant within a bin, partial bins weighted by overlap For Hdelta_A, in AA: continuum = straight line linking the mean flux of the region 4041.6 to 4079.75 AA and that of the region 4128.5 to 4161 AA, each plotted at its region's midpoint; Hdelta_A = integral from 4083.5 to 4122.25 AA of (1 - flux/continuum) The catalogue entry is -1.9 AA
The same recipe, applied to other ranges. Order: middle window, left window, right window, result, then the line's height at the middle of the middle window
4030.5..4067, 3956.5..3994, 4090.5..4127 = -3.00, 12.4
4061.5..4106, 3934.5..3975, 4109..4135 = -3.99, 13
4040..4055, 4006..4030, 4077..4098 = 1.54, 14.8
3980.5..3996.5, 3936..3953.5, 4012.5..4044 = -2.52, 11.7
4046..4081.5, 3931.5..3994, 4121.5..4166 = -4.69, 12.2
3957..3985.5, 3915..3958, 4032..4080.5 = 4.42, 9.95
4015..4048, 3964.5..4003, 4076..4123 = -4.39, 12.3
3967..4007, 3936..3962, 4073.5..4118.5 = -1.38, 10.7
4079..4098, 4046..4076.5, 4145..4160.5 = -0.98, 14.1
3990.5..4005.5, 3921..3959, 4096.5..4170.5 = -4.15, 10.1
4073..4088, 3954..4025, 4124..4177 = -1.65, 13.4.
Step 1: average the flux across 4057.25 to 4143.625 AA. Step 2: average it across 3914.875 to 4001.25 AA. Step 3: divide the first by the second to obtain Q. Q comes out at 1.54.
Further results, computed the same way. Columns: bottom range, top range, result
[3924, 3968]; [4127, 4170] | 1.93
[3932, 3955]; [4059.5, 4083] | 1.74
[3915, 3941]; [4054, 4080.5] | 1.93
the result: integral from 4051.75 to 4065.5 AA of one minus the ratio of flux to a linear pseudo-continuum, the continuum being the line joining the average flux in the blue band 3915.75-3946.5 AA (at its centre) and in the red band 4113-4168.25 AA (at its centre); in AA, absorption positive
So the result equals -2.2 AA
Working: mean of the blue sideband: 7.34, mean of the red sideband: 14.7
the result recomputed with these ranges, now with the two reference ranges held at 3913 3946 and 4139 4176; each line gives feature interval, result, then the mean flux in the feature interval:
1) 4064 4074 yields -1.4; 13.8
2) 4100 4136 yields -2.3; 14.6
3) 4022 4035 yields -4.3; 14.4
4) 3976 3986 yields -3.4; 12.4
